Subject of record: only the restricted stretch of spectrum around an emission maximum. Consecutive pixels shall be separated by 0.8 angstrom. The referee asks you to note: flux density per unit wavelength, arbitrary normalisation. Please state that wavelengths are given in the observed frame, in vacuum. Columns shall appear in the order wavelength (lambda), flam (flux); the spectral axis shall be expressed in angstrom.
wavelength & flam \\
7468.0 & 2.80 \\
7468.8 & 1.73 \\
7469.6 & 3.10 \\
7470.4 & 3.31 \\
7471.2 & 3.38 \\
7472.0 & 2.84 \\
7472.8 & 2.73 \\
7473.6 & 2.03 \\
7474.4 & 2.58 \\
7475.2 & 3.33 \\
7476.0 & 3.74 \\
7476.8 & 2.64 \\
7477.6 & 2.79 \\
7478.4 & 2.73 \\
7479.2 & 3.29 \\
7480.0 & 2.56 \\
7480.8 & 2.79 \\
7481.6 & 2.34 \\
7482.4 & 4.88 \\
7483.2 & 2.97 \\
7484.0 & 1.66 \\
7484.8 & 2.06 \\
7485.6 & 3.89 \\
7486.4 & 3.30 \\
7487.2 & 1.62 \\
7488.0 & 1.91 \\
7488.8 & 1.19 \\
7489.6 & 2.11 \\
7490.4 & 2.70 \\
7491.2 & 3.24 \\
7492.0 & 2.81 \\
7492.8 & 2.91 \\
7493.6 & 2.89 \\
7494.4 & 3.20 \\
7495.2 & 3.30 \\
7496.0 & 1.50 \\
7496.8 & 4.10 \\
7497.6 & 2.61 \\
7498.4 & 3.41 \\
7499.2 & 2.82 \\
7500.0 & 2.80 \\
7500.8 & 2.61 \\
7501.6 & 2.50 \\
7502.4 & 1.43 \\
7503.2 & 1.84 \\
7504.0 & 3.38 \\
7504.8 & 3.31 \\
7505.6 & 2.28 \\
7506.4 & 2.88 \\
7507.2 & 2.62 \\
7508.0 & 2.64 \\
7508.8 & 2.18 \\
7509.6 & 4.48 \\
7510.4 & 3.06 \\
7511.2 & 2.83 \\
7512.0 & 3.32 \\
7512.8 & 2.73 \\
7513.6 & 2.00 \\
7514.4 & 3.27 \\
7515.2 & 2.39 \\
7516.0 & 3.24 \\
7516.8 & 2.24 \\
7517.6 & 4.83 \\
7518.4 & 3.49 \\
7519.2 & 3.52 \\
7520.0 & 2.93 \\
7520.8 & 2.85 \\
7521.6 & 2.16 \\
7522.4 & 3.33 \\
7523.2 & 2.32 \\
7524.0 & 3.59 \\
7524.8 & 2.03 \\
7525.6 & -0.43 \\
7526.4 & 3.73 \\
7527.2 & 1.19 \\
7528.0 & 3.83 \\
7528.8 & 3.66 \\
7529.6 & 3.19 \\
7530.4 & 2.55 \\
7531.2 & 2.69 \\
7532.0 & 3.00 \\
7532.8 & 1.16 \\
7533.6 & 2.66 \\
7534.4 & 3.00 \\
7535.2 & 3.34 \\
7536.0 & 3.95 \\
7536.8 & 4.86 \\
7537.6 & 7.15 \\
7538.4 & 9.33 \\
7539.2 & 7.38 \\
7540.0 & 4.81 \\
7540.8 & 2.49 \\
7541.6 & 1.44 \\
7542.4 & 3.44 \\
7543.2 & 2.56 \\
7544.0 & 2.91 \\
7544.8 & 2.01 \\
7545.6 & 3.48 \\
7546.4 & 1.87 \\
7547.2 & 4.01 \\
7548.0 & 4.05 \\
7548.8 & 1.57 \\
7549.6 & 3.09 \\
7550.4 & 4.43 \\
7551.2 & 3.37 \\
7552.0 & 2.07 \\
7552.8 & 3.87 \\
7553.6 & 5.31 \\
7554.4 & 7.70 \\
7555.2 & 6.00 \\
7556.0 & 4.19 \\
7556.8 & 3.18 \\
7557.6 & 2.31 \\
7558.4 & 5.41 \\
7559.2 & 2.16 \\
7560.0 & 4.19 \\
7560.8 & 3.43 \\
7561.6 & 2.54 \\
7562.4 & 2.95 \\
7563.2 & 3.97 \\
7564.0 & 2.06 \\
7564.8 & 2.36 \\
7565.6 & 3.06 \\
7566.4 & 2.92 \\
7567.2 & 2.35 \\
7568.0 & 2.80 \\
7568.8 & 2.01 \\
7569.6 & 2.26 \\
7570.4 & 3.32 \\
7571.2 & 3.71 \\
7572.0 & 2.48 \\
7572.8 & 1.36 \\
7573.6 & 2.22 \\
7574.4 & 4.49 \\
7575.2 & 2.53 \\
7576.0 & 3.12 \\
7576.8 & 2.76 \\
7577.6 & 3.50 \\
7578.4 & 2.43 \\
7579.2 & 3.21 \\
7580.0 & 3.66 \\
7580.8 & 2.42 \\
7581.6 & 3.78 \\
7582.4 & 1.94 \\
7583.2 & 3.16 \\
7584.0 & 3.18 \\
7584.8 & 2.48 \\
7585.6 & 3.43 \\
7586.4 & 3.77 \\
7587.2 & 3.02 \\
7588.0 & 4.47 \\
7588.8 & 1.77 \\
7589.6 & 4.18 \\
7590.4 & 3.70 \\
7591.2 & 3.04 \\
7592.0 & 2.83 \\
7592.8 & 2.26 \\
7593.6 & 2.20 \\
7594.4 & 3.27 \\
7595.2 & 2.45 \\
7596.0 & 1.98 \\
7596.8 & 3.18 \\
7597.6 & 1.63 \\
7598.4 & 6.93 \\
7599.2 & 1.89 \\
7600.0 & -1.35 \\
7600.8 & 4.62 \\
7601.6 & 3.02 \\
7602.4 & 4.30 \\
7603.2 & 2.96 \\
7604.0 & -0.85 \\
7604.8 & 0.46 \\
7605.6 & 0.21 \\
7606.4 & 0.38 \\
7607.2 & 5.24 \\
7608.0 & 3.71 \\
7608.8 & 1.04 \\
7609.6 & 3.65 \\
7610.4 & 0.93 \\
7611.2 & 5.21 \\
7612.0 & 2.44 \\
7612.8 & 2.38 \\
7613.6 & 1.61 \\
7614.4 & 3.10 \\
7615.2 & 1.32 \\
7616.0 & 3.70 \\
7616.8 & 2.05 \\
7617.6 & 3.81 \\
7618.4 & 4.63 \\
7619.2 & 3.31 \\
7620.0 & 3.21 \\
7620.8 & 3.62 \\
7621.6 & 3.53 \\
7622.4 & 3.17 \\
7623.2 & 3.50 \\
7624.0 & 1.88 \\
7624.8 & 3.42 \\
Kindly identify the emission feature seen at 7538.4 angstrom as [S II]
